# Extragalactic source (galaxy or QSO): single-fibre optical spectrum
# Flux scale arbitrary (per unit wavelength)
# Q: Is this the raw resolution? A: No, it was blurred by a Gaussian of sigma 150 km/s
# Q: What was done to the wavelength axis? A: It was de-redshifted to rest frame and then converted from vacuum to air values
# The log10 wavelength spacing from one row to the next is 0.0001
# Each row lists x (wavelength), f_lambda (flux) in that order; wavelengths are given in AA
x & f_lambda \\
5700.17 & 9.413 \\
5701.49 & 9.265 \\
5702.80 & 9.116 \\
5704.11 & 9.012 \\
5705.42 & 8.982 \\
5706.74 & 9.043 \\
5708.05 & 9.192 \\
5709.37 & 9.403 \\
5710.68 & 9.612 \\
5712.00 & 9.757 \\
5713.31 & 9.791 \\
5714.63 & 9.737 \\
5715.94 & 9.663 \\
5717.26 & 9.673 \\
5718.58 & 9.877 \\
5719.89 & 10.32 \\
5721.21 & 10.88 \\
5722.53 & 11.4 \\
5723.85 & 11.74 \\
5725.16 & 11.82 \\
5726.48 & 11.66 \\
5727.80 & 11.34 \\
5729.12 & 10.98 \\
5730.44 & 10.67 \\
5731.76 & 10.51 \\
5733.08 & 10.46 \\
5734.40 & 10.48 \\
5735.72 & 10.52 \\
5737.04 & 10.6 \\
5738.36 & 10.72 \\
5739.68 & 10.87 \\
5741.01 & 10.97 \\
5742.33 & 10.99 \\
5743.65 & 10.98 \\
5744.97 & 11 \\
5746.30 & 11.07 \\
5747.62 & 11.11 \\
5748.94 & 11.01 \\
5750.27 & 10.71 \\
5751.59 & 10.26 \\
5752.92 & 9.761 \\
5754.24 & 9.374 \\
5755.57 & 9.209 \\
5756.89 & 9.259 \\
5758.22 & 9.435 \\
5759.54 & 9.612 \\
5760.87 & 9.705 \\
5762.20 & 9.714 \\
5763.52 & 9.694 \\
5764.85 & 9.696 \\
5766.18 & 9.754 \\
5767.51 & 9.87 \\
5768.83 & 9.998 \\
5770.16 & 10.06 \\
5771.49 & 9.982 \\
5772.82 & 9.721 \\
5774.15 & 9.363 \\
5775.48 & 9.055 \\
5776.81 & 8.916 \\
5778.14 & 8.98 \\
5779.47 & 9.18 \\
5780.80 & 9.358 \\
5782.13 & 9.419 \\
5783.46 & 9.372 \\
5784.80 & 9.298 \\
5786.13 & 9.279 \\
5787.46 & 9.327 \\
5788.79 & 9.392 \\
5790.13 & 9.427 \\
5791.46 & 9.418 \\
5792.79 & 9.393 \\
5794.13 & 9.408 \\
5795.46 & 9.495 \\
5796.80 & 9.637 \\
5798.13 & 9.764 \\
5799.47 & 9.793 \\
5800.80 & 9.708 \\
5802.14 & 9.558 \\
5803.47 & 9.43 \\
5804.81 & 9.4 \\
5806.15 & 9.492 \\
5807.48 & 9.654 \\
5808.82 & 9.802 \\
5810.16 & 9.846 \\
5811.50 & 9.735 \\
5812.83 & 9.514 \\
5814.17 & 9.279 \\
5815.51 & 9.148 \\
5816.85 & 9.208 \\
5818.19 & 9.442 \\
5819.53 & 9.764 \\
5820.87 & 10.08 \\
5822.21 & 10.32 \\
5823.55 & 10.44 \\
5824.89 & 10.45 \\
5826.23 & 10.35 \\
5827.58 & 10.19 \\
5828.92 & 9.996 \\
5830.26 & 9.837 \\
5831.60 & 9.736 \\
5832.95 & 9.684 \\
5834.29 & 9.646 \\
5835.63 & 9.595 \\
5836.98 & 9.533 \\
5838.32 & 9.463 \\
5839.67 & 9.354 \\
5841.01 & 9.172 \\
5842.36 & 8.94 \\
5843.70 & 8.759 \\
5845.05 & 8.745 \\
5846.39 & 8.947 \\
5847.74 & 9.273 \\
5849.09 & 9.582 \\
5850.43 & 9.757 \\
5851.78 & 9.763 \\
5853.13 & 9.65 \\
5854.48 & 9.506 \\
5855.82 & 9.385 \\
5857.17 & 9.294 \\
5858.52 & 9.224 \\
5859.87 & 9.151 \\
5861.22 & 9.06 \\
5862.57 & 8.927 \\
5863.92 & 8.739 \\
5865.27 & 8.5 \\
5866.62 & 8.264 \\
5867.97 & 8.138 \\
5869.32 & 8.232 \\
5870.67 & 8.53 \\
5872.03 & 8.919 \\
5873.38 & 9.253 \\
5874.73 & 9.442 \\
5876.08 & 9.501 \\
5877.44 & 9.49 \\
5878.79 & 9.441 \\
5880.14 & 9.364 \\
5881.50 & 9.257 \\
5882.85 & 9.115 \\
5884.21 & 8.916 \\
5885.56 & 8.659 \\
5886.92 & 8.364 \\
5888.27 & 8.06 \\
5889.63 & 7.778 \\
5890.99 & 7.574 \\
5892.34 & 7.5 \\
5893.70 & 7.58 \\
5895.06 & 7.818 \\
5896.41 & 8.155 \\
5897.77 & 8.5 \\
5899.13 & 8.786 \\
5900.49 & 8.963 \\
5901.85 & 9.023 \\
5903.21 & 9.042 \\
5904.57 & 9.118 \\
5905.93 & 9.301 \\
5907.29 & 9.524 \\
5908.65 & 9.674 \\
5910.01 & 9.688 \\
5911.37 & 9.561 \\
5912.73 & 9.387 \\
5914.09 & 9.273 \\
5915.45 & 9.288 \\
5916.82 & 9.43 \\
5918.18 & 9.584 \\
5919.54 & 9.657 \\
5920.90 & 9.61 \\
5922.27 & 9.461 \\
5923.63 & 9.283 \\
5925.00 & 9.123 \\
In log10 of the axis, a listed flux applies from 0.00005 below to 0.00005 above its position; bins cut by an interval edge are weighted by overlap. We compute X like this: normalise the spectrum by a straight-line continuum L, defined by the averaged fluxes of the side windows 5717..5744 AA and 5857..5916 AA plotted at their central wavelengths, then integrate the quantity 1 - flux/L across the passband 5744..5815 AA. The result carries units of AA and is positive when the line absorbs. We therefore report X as 3.8 AA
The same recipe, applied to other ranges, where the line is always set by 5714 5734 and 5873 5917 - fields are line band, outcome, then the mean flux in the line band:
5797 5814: 0.4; 9.64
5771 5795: 1.8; 9.35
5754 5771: 1.1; 9.66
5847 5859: -0.2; 9.49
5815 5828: -0.4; 9.94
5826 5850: 0.1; 9.47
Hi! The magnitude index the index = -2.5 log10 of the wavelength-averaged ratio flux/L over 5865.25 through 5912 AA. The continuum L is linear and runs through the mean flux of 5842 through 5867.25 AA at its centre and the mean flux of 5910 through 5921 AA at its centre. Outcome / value 0.07 mag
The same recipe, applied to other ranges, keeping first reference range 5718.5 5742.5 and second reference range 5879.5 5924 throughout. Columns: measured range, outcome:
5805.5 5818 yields 0.05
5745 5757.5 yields 0.04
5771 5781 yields 0.12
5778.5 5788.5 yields 0.11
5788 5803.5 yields 0.07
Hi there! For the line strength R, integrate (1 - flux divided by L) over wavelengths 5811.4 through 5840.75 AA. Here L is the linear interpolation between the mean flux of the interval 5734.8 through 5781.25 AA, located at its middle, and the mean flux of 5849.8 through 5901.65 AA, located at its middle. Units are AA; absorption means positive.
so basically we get -1.4 AA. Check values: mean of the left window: 10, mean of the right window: 8.8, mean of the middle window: 9.76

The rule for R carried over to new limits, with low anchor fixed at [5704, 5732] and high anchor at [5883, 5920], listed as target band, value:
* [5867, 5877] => 0.2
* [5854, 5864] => 0.0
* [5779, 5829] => -0.2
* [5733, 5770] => -0.9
